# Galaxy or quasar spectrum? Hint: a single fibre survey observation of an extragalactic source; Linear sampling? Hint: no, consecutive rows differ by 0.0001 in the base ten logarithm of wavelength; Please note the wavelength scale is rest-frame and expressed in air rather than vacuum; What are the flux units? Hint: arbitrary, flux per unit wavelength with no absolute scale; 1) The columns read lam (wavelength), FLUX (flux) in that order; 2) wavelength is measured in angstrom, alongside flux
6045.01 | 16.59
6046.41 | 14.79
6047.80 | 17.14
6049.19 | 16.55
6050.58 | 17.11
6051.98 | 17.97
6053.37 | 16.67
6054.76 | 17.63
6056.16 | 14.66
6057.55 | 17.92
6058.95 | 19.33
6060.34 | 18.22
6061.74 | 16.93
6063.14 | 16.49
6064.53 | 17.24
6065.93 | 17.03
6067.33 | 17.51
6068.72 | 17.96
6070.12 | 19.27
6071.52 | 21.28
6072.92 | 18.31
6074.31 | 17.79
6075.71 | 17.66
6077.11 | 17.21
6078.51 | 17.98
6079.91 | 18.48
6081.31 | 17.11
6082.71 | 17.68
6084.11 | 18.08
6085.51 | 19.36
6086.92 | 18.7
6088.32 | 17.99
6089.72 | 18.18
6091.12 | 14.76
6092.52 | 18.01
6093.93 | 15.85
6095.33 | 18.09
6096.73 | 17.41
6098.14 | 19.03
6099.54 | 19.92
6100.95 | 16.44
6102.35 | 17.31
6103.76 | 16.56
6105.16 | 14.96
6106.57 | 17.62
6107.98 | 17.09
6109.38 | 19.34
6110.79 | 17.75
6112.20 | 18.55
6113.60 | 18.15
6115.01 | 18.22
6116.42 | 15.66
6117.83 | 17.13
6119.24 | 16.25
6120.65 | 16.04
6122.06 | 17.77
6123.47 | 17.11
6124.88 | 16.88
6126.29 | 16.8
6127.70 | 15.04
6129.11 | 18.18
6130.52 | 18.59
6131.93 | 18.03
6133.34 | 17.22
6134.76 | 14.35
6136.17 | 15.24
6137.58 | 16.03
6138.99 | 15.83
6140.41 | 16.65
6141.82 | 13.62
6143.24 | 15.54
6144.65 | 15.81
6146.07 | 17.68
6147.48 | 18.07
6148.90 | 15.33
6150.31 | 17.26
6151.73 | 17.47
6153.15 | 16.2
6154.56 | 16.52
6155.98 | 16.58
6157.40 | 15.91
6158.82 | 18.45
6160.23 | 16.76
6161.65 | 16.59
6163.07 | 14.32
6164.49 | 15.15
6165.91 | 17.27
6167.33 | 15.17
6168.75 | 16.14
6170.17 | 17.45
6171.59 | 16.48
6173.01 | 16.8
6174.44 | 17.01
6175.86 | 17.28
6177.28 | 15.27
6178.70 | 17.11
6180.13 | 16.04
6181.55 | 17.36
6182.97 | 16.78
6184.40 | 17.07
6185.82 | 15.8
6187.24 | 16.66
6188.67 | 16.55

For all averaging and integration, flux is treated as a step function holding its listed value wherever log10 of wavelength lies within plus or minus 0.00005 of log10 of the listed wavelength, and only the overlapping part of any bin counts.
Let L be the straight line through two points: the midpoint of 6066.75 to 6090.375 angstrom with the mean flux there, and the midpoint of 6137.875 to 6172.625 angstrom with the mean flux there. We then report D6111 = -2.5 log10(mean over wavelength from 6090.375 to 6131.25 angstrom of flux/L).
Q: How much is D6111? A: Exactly 0.01 mag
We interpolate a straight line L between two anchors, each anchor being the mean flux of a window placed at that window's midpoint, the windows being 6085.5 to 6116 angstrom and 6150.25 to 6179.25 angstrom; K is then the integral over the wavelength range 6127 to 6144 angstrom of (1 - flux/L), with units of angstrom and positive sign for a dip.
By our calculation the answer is 0.8 angstrom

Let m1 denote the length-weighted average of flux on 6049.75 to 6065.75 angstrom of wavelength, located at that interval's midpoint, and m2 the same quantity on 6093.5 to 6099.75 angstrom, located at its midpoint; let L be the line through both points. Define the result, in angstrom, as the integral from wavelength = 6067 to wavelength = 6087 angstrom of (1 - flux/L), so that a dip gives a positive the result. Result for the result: -0.7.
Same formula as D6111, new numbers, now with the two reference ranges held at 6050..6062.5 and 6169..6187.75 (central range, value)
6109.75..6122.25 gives -0.017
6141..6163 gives 0.025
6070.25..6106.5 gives -0.037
